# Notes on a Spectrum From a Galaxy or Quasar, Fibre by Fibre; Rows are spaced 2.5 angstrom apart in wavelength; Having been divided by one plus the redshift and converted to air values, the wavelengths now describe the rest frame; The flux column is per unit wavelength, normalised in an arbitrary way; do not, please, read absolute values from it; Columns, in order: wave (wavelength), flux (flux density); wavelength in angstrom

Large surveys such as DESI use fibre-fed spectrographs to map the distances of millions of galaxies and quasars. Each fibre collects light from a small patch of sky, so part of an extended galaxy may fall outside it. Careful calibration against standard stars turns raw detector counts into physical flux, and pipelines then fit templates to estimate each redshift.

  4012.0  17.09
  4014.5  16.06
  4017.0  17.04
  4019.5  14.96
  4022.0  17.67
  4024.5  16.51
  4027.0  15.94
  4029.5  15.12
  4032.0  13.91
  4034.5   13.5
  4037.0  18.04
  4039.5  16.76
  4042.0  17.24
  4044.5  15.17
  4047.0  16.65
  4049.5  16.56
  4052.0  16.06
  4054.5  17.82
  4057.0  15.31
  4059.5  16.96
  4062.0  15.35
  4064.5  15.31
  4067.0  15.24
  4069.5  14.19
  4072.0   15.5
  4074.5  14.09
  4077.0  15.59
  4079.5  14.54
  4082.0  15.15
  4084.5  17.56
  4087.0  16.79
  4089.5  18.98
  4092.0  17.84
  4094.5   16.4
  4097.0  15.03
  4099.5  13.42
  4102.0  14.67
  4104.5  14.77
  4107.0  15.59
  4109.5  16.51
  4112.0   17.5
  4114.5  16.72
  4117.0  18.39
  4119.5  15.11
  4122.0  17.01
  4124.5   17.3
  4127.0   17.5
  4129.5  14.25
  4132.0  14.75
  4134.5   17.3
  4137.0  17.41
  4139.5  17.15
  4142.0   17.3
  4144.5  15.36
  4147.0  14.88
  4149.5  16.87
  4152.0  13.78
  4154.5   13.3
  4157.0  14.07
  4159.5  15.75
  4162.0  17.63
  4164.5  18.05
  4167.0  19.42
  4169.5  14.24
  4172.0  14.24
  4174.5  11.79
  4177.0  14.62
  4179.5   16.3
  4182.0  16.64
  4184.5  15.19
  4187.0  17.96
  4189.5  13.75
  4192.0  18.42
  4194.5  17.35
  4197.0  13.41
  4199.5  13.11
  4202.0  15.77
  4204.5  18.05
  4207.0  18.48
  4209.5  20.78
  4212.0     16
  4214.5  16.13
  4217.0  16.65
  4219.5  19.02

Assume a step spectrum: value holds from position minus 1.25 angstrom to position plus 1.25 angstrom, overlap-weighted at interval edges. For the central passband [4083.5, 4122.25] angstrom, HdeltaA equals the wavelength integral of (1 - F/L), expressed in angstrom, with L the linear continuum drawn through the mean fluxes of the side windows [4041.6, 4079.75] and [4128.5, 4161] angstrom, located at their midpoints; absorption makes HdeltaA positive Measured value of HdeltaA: -1.78 angstrom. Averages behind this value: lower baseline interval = 15.7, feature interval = 16.4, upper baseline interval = 15.6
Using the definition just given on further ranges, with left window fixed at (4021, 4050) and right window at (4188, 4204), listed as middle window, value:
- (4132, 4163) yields -0.4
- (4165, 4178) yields 0.4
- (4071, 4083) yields 0.7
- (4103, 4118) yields -0.7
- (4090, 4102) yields 0.1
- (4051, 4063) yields -0.3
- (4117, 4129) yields -0.8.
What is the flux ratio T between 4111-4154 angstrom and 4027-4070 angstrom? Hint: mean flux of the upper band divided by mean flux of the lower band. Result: 1.0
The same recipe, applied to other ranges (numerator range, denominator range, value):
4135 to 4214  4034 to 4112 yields 1.01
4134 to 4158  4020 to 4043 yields 0.98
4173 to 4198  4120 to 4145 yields 0.94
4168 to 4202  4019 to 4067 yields 0.95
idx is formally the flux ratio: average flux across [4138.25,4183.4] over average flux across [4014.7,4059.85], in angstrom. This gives 1.0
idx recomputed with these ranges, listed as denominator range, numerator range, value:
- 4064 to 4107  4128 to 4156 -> 1.00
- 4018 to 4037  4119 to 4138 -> 1.05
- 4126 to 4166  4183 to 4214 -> 1.03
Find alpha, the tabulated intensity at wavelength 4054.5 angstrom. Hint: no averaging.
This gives 17.82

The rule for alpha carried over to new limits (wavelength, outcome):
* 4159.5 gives 15.75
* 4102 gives 14.67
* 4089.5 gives 18.98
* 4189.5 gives 13.75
